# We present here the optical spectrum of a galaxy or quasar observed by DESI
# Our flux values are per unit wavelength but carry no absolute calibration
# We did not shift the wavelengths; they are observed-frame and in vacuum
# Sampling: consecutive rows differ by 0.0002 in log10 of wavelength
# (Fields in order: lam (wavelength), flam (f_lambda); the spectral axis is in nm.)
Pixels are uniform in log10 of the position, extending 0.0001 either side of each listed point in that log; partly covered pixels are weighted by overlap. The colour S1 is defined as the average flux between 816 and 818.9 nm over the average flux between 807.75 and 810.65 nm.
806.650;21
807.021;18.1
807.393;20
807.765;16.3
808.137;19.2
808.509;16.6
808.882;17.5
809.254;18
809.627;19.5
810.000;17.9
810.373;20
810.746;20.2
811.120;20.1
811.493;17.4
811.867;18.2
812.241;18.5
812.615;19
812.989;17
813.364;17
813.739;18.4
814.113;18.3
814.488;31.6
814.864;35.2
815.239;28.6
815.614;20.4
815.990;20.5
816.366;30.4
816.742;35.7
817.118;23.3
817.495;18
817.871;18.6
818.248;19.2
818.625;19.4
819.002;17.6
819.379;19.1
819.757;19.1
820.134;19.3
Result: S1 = 1.3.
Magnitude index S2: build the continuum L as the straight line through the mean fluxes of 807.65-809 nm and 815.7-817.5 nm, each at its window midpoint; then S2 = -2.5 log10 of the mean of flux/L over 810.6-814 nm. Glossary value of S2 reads 0.17 mag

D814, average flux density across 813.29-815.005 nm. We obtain 24.3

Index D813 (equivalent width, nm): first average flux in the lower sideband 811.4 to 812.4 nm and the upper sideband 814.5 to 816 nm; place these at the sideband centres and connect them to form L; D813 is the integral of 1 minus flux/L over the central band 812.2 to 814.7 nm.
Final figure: 0.26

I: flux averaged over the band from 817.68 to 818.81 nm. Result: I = 19.1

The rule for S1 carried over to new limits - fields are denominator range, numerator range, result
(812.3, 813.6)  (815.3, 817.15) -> 1.49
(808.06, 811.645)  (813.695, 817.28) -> 1.43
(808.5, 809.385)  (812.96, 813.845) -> 1.00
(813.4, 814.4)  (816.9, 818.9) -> 1.02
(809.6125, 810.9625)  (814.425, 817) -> 1.48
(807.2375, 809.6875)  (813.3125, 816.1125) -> 1.34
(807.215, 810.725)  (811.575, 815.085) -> 1.16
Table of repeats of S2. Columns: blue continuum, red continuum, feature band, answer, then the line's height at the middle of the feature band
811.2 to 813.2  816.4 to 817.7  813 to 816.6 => -0.08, 22.4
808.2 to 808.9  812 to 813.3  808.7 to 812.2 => -0.07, 17.7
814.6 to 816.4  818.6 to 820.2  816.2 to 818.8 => -0.02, 22.8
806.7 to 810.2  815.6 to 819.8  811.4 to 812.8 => 0.08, 19.7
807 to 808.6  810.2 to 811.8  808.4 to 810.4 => 0.03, 18.7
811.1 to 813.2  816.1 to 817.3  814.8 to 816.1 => 0.01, 26.2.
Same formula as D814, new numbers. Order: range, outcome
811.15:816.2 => 21.5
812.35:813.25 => 18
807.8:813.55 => 18.4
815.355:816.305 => 22.4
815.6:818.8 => 23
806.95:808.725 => 18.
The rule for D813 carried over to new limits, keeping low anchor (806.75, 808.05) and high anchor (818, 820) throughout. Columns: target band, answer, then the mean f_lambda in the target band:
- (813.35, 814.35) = -0.003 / 18.7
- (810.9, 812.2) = -0.002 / 18.6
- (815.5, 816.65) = -0.381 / 25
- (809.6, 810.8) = -0.050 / 19.3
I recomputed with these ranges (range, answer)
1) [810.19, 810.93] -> 20.1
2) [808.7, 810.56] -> 18.6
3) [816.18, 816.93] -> 33.1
